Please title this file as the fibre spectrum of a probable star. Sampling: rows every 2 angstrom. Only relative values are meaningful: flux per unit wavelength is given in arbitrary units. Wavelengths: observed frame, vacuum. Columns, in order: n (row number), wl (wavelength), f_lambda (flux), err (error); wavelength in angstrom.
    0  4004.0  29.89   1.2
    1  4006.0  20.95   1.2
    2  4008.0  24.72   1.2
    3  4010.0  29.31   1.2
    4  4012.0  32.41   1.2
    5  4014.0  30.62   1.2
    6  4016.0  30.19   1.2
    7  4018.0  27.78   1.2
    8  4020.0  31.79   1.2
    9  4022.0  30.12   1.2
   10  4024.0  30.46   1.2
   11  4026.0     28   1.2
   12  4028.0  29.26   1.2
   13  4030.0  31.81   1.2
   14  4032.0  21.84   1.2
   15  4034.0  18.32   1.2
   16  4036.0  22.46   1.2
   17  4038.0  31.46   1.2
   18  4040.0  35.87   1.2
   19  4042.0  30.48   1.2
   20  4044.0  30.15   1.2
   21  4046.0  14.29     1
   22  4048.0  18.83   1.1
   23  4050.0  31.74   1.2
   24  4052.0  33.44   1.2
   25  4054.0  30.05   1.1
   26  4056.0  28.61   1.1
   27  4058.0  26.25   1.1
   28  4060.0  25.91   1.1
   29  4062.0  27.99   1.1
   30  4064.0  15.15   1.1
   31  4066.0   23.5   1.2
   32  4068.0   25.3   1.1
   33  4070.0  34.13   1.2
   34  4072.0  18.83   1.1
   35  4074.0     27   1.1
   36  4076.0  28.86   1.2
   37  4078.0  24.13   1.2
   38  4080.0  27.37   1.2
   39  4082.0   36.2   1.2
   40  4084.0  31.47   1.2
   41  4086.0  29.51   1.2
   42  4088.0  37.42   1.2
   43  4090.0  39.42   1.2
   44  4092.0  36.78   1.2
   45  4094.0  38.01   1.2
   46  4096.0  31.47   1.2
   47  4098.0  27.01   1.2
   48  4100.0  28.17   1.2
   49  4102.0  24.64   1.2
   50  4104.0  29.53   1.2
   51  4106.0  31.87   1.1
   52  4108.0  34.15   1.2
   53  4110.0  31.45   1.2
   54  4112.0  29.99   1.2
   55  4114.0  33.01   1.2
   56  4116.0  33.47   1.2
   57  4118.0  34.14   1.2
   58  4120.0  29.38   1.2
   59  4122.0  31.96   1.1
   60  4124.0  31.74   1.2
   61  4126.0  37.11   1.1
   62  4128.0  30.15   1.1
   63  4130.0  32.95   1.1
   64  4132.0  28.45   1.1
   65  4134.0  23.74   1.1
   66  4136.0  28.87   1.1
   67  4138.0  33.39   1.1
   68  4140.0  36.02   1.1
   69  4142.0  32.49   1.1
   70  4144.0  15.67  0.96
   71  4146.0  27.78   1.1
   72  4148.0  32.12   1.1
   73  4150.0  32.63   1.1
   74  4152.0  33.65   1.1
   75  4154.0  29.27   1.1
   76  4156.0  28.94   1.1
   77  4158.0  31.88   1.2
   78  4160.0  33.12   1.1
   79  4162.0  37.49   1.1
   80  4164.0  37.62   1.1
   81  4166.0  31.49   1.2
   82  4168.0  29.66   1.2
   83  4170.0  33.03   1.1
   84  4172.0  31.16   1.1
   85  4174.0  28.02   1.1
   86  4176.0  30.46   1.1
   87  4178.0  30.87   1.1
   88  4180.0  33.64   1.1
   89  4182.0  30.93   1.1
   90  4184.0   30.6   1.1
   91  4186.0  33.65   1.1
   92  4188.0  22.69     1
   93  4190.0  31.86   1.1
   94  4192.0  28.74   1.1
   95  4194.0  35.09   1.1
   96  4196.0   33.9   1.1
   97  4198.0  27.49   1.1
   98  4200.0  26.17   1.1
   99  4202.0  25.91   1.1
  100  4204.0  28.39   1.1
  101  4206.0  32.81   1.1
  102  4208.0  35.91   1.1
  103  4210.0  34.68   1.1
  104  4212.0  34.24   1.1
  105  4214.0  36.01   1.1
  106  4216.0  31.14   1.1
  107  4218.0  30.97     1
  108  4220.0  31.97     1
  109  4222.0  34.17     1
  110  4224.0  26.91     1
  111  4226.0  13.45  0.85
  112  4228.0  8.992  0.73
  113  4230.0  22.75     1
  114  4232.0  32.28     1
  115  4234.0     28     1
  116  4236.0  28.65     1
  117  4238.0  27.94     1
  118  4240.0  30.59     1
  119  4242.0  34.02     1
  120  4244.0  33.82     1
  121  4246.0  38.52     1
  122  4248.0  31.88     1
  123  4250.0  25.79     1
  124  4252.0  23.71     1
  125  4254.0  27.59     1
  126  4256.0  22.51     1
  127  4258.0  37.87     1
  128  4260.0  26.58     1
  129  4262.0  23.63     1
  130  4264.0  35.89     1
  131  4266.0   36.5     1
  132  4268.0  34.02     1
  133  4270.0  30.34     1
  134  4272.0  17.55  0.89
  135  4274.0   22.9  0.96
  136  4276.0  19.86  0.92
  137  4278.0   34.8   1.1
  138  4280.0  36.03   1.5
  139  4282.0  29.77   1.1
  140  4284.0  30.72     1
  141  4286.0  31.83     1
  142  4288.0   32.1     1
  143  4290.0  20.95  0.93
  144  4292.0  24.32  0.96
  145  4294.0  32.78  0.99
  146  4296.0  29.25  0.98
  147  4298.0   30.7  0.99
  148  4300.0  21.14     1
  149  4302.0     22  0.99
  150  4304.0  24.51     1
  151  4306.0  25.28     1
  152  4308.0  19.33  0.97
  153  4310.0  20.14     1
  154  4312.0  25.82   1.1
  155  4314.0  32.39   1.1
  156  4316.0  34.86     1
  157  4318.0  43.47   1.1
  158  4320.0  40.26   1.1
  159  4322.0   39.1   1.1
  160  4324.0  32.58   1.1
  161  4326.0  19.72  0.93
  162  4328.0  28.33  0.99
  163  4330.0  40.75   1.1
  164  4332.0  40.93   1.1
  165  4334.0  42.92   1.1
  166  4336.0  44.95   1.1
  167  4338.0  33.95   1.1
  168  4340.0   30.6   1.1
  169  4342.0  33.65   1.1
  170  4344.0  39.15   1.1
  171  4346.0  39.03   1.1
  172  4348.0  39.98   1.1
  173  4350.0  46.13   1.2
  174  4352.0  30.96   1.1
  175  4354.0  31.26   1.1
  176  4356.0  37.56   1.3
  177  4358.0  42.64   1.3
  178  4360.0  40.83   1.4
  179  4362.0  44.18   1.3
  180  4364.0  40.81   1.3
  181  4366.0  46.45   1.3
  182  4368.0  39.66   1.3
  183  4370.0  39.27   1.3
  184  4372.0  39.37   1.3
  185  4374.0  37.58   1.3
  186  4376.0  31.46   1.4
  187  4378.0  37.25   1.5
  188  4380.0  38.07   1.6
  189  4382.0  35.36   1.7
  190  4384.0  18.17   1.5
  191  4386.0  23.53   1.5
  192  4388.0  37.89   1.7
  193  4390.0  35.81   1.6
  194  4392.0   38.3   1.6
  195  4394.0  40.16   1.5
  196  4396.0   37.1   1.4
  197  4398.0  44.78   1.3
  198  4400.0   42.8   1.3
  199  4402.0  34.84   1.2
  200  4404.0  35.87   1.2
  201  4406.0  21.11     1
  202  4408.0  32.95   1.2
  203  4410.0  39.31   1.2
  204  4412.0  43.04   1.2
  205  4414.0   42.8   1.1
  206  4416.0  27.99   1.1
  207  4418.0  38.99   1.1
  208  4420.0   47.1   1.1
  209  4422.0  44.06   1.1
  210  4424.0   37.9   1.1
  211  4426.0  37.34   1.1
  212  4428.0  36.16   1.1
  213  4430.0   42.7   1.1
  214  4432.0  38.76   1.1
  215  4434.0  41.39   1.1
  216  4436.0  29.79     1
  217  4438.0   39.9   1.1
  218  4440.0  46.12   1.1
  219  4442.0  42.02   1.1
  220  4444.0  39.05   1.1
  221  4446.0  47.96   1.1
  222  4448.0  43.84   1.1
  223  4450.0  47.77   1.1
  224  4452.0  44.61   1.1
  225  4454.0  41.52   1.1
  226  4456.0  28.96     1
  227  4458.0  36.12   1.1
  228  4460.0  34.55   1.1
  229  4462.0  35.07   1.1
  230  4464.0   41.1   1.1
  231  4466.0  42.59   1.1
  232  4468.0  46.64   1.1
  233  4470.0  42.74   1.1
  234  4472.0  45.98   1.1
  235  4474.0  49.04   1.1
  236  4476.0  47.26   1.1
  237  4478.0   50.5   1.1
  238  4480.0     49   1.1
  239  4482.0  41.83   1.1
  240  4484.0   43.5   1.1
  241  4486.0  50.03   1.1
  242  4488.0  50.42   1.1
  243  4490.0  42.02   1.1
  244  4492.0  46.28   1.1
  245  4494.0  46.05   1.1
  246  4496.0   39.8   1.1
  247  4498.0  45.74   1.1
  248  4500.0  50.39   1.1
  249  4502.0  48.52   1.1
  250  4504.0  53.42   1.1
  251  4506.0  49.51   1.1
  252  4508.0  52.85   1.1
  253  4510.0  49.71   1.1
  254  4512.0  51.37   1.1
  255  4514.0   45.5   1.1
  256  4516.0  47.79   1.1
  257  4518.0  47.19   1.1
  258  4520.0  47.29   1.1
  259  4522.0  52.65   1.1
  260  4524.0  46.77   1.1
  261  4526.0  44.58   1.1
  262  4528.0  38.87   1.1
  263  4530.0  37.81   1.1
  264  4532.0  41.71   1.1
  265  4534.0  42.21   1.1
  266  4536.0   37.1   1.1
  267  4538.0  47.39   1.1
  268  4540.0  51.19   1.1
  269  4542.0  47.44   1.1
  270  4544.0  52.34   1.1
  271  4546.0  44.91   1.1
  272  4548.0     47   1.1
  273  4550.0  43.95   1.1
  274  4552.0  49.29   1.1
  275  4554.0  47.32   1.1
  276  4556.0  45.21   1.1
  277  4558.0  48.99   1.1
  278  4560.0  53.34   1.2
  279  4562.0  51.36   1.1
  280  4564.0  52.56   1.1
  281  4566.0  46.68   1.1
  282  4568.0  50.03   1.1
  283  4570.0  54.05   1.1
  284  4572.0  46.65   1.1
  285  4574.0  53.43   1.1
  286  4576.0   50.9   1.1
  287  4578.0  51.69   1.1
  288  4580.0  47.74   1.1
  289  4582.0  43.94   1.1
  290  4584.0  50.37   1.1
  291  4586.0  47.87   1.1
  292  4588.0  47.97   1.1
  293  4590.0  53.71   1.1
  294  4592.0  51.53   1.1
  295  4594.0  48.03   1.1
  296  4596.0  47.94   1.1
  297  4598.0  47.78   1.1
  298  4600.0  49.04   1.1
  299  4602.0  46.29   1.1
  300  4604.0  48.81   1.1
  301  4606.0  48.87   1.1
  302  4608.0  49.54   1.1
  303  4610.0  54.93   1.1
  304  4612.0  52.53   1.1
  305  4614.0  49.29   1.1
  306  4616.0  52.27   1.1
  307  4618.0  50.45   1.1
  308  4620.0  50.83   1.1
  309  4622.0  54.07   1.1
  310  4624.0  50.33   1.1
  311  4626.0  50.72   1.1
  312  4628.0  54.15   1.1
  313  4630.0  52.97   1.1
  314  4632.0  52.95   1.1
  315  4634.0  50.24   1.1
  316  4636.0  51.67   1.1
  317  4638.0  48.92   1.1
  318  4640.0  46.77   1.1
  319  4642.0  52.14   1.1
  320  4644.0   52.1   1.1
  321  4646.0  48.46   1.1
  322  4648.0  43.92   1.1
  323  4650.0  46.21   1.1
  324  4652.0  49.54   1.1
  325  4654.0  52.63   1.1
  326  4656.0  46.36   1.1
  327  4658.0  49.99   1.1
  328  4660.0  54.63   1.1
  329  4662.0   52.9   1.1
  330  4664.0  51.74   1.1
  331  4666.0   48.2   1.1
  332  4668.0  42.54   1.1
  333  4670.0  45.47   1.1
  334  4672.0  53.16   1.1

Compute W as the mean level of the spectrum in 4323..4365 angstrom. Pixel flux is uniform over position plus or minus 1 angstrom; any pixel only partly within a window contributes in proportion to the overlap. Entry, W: 37.2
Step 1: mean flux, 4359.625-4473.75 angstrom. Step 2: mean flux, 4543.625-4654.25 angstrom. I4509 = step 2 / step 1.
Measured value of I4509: 1.28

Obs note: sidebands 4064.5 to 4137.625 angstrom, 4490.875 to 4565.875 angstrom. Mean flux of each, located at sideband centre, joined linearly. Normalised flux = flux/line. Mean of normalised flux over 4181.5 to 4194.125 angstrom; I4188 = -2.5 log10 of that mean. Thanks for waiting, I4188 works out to 0.13 mag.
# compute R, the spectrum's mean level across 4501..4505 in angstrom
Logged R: 51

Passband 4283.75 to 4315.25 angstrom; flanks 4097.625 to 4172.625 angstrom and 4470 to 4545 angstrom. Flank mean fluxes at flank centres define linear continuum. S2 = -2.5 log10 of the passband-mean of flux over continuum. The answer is 0.39 mag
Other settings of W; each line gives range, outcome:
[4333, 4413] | 37.2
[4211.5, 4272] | 29.1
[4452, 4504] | 44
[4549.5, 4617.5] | 49.6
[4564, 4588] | 49.5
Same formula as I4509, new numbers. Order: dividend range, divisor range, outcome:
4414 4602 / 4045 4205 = 1.52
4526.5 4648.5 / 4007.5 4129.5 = 1.67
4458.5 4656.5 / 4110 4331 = 1.60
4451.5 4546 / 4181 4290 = 1.53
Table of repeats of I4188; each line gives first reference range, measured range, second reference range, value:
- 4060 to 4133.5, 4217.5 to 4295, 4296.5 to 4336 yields 0.085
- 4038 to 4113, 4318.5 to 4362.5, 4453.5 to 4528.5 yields 0.064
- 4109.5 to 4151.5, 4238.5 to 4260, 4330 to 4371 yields 0.165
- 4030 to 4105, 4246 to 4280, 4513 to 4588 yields 0.244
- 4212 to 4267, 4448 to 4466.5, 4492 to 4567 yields 0.088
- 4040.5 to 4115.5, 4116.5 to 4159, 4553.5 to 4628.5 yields 0.030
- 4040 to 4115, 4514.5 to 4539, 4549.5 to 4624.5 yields 0.071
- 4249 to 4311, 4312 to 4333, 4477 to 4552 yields -0.128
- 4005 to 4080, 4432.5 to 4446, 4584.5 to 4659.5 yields 0.067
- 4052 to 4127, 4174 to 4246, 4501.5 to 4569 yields 0.166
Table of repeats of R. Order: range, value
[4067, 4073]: 26.1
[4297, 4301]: 25.9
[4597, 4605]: 48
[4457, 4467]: 37.9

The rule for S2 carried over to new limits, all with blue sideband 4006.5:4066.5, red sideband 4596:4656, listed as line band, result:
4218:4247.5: 0.236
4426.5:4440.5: 0.101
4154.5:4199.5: 0.048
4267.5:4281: 0.302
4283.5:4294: 0.295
